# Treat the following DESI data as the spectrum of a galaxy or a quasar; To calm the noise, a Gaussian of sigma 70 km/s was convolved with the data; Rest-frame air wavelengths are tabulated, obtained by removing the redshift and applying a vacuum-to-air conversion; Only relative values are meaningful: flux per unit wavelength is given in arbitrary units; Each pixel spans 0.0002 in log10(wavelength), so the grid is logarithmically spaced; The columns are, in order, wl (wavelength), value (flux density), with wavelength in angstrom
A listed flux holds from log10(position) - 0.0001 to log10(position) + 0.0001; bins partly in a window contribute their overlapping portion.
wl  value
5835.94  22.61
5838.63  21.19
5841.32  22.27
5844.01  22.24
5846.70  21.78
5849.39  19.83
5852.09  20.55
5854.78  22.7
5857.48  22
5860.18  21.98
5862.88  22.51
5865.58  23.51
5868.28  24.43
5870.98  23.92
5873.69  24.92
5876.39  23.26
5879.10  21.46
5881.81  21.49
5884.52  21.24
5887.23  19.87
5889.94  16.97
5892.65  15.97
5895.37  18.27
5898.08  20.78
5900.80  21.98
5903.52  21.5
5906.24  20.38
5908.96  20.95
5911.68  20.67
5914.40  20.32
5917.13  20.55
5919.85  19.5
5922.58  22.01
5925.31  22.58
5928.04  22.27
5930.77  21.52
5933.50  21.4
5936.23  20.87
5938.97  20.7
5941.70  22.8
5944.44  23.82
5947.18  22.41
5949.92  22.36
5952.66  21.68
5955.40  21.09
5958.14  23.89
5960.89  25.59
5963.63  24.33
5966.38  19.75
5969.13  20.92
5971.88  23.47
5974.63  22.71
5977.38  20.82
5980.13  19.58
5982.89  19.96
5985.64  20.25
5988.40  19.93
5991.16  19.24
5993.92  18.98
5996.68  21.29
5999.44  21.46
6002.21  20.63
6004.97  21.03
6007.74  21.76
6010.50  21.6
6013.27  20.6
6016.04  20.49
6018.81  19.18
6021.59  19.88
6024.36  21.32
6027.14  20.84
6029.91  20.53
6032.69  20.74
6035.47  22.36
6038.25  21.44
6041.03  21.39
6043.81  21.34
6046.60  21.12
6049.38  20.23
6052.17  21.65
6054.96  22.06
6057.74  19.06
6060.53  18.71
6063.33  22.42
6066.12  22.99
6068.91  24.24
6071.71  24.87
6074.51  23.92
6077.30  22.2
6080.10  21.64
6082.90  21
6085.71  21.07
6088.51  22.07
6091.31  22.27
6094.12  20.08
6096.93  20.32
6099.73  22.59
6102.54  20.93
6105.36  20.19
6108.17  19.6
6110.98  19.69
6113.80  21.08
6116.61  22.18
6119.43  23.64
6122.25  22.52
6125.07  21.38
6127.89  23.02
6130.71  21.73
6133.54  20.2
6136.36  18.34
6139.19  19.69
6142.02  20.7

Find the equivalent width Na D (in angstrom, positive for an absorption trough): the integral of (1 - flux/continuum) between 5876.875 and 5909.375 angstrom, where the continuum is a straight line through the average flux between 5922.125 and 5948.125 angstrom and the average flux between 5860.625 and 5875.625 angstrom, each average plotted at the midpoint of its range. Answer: 4.2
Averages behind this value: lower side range 23.7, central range 20.1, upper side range 22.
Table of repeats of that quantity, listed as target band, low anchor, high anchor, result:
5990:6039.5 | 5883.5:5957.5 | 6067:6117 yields 1.4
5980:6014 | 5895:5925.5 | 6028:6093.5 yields 1.3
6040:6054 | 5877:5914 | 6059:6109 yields 0.2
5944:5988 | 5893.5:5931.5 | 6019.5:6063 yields -2.3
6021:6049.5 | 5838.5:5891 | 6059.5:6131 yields 1.0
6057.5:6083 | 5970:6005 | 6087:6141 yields -1.6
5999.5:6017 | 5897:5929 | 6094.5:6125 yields 0.1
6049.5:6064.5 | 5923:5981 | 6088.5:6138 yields 0.6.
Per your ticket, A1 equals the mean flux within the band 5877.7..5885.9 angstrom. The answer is 21.4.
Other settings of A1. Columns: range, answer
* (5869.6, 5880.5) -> 23.4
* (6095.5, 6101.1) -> 21.5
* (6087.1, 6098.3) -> 21.2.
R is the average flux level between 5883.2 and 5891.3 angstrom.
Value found 19.4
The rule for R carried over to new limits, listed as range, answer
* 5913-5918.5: 20.4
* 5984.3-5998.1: 19.9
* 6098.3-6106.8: 21.2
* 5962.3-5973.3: 22.1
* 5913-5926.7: 21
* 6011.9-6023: 20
